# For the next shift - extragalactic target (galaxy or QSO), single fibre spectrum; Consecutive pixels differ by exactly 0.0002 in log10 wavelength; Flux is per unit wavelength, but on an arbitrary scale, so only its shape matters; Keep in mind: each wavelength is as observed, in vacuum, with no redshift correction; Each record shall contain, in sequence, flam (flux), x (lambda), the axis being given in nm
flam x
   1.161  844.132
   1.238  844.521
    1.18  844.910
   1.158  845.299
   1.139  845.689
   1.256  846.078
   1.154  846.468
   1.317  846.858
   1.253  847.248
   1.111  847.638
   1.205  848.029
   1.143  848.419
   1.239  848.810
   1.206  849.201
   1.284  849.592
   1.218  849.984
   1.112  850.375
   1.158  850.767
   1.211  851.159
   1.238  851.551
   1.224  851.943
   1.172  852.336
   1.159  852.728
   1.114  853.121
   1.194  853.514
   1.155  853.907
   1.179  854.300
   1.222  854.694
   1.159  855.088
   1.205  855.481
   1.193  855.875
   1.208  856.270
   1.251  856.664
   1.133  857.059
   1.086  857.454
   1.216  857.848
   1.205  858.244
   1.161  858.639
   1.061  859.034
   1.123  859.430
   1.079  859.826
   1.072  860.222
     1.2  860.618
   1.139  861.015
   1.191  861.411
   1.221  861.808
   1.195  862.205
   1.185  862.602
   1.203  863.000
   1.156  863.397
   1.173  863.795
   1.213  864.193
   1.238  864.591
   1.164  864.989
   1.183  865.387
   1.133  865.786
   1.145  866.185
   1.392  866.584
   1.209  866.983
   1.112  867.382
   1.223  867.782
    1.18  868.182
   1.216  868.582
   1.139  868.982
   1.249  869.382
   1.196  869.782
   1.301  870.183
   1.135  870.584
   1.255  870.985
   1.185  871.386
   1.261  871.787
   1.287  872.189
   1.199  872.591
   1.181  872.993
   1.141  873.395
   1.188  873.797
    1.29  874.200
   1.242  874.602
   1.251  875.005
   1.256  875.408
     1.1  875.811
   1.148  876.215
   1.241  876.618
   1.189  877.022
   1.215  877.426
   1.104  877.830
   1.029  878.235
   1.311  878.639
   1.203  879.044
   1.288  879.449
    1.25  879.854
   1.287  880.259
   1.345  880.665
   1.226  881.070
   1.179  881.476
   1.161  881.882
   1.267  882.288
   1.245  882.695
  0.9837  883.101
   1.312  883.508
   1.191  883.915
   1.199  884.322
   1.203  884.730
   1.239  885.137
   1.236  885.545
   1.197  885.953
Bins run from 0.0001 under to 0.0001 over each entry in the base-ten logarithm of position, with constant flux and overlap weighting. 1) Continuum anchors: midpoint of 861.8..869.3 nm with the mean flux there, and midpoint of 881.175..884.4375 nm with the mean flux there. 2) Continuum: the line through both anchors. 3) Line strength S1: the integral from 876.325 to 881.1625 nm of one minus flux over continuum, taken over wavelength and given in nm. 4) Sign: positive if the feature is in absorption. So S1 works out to -0.12 nm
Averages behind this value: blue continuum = 1.19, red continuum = 1.19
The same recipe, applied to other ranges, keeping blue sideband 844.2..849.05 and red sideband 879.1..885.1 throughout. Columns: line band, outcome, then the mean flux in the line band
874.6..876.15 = 0.021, 1.2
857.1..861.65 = 0.255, 1.14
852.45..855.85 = 0.083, 1.17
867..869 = 0.055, 1.18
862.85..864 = 0.032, 1.18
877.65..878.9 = 0.071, 1.15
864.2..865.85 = 0.033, 1.19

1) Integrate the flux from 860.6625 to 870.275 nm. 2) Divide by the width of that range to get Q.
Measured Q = 1.2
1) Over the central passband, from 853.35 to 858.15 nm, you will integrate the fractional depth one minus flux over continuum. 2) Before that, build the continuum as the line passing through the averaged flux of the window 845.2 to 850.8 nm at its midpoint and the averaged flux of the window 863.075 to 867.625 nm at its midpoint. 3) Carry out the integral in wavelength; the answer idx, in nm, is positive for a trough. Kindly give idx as 0.05 nm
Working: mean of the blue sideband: 1.2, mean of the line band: 1.18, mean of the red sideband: 1.19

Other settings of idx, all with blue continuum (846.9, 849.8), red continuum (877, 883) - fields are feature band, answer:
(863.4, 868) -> 0.07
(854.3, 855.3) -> 0.02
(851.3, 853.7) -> 0.06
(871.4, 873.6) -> 0.01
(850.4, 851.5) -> 0.03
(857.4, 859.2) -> 0.09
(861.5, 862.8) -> 0.02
